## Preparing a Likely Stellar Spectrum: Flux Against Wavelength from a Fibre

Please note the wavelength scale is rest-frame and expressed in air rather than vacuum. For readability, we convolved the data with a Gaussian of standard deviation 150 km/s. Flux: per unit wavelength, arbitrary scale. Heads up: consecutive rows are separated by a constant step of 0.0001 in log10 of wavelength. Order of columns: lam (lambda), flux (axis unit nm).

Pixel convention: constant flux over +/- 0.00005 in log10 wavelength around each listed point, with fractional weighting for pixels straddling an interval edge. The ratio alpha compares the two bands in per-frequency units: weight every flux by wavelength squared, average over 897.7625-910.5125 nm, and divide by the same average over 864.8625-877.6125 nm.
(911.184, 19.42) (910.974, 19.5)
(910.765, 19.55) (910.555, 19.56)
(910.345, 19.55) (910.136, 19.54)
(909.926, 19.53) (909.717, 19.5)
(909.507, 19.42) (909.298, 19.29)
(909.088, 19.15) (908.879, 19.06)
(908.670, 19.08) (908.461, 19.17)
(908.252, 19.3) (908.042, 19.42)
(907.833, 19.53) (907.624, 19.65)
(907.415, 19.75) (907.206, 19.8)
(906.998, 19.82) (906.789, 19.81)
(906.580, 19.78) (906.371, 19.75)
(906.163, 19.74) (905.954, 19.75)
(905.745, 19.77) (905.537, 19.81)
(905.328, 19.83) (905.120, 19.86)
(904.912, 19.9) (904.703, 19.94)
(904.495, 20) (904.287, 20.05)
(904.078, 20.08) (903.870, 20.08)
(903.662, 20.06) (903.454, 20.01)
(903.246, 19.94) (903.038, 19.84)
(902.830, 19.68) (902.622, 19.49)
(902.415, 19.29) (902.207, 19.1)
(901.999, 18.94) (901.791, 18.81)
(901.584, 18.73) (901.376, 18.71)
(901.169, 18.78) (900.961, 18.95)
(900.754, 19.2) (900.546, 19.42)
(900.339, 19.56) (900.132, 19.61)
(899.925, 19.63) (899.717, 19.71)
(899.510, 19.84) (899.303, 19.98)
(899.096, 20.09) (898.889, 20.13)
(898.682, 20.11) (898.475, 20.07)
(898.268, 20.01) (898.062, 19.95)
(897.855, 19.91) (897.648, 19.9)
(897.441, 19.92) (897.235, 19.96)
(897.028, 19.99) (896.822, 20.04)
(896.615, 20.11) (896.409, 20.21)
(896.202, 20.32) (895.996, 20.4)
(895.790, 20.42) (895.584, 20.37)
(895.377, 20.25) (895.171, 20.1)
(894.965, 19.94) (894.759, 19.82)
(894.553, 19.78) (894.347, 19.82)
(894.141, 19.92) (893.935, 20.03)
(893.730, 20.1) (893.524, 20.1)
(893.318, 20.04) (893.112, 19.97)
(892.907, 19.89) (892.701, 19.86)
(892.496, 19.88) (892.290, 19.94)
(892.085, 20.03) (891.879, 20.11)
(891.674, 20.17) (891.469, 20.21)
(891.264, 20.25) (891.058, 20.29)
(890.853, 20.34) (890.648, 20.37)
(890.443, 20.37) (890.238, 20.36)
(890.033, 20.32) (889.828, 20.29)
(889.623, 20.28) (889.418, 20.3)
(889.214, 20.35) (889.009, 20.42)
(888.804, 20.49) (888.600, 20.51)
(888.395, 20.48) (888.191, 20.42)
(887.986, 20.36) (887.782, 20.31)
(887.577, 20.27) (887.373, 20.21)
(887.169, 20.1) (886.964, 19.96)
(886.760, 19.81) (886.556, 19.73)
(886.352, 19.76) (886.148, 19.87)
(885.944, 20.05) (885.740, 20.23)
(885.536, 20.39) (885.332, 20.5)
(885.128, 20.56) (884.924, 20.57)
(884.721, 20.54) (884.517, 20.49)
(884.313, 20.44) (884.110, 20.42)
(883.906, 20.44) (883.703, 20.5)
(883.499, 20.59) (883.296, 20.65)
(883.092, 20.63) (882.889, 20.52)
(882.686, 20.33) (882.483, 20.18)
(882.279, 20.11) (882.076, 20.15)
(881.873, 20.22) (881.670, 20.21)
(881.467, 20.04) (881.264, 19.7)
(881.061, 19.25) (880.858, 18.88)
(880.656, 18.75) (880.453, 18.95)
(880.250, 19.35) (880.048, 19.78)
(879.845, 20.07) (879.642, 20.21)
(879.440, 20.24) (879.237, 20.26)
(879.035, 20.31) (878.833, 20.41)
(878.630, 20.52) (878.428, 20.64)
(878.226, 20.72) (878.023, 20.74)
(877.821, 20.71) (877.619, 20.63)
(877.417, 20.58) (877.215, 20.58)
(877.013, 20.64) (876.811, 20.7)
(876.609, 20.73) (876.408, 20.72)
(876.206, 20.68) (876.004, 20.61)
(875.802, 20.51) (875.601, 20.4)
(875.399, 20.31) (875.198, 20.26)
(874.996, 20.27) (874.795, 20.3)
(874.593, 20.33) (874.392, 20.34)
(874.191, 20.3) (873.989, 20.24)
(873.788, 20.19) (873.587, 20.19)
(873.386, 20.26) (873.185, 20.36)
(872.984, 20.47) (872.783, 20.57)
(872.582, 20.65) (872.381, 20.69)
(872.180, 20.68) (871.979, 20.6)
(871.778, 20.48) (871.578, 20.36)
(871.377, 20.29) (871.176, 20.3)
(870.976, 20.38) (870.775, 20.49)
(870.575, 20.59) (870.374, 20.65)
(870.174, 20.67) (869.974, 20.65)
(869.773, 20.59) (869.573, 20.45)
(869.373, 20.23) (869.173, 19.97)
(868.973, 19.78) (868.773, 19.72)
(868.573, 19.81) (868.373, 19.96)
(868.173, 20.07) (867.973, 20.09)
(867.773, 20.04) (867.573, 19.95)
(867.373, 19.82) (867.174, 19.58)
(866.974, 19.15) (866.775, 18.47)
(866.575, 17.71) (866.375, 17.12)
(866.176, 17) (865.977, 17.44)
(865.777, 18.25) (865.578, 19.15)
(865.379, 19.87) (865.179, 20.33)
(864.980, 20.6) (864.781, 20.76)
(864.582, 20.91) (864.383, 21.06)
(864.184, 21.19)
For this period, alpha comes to 1.05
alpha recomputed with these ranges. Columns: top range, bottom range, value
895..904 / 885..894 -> 1.00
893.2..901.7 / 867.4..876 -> 1.04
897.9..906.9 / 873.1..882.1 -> 1.03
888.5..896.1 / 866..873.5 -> 1.06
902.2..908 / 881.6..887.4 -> 1.02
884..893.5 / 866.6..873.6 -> 1.05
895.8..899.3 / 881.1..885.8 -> 1.02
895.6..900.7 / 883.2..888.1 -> 1.01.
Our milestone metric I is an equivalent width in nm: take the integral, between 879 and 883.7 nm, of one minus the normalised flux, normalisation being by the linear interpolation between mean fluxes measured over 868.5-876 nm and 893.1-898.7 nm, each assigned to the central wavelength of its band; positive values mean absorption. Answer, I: 0.06 nm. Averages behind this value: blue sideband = 20.4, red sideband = 20.1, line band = 20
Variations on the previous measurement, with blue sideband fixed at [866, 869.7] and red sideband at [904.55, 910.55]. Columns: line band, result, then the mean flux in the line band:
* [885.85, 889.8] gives -0.15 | 20.2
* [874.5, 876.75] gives -0.12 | 20.5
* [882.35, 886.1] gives -0.19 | 20.4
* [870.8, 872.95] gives -0.12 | 20.5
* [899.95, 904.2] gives 0.03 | 19.4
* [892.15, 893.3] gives -0.02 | 19.9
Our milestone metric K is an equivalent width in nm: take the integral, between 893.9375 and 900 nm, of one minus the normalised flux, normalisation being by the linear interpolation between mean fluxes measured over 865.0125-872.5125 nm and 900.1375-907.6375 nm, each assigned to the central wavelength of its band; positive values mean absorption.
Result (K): -0.120 nm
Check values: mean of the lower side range 19.8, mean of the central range 20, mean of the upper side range 19.6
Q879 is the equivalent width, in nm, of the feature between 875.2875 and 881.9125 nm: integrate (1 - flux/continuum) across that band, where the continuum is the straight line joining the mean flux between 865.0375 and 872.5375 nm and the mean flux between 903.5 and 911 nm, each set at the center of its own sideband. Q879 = -0.16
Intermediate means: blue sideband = 19.8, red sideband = 19.7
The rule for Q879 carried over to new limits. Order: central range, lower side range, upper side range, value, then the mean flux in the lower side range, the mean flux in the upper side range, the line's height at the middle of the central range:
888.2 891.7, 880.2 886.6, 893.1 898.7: -0.05 nm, 20.1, 20.1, 20.1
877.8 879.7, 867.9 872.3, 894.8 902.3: -0.03 nm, 20.3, 19.8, 20.1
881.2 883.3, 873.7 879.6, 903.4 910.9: 0.01 nm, 20.5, 19.7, 20.3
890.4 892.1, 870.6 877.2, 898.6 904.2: -0.03 nm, 20.5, 19.5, 19.9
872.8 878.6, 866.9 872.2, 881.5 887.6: -0.07 nm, 20.2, 20.3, 20.2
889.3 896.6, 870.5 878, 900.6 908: -0.08 nm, 20.5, 19.6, 19.9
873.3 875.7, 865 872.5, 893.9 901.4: -0.06 nm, 19.8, 19.9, 19.8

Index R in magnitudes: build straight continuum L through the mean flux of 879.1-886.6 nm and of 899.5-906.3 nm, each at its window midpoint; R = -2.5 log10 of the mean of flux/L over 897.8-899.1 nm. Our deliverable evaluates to -0.02 mag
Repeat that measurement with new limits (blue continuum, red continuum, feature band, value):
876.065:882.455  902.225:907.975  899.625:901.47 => 0.032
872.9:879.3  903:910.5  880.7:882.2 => 0.031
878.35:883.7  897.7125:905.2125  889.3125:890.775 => -0.025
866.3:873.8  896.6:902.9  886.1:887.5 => -0.008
